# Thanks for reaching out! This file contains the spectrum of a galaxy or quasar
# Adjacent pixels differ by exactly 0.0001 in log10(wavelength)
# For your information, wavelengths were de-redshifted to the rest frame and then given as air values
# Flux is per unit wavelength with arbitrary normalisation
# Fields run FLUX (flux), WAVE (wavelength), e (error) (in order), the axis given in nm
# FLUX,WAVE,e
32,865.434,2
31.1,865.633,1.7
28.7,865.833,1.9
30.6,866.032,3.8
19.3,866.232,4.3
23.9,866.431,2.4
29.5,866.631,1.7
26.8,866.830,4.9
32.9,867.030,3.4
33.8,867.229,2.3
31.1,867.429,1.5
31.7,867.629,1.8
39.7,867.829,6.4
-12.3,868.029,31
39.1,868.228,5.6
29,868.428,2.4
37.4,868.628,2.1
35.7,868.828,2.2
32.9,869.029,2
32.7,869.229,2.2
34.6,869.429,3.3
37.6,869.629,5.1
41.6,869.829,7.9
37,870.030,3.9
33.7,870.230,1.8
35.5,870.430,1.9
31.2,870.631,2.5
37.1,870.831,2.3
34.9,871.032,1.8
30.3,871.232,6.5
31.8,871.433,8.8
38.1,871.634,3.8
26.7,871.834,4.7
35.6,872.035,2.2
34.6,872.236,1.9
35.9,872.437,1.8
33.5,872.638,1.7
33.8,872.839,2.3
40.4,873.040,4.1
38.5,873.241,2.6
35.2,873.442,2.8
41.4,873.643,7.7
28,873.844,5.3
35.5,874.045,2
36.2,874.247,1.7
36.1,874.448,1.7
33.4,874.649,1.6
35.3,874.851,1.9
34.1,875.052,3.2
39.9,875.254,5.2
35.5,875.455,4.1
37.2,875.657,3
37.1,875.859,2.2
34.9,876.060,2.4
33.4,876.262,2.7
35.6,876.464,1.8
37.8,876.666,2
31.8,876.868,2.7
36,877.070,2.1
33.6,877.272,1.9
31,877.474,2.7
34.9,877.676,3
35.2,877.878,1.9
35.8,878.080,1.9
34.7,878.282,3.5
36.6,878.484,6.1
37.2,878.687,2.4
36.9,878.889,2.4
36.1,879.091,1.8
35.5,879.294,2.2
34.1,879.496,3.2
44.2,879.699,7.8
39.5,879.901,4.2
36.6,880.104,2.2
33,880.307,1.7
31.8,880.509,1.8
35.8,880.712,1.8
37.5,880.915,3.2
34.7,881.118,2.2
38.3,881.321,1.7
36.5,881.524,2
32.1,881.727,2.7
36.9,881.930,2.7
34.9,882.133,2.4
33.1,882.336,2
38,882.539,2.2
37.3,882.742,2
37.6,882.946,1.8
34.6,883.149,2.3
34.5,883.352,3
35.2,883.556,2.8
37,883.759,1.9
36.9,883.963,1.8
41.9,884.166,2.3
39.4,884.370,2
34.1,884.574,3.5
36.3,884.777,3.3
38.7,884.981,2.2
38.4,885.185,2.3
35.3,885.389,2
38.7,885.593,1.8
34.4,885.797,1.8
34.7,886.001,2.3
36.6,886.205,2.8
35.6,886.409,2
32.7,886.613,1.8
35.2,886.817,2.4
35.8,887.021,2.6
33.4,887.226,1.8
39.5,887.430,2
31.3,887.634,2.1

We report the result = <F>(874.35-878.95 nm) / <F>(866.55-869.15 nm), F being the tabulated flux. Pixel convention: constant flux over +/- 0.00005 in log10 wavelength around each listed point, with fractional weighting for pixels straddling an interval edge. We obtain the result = 1.19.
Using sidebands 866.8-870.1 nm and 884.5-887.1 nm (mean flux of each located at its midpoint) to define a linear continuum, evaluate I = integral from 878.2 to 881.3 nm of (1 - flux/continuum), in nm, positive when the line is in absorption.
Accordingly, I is -0.16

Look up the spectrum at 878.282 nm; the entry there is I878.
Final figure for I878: 34.7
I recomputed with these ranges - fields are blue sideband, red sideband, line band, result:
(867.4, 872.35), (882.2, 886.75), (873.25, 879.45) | -0.20 nm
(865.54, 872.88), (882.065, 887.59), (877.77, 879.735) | -0.11 nm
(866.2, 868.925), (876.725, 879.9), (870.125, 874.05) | -0.37 nm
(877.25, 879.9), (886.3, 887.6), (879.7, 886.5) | -0.15 nm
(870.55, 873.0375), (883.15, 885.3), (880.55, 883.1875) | 0.04 nm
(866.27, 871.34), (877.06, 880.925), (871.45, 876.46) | -0.24 nm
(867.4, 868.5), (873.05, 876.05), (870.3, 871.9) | -0.13 nm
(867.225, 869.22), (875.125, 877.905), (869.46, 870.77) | -0.21 nm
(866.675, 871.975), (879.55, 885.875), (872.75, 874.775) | -0.13 nm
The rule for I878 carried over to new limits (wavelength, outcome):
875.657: 37.2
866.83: 26.8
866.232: 19.3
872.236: 34.6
